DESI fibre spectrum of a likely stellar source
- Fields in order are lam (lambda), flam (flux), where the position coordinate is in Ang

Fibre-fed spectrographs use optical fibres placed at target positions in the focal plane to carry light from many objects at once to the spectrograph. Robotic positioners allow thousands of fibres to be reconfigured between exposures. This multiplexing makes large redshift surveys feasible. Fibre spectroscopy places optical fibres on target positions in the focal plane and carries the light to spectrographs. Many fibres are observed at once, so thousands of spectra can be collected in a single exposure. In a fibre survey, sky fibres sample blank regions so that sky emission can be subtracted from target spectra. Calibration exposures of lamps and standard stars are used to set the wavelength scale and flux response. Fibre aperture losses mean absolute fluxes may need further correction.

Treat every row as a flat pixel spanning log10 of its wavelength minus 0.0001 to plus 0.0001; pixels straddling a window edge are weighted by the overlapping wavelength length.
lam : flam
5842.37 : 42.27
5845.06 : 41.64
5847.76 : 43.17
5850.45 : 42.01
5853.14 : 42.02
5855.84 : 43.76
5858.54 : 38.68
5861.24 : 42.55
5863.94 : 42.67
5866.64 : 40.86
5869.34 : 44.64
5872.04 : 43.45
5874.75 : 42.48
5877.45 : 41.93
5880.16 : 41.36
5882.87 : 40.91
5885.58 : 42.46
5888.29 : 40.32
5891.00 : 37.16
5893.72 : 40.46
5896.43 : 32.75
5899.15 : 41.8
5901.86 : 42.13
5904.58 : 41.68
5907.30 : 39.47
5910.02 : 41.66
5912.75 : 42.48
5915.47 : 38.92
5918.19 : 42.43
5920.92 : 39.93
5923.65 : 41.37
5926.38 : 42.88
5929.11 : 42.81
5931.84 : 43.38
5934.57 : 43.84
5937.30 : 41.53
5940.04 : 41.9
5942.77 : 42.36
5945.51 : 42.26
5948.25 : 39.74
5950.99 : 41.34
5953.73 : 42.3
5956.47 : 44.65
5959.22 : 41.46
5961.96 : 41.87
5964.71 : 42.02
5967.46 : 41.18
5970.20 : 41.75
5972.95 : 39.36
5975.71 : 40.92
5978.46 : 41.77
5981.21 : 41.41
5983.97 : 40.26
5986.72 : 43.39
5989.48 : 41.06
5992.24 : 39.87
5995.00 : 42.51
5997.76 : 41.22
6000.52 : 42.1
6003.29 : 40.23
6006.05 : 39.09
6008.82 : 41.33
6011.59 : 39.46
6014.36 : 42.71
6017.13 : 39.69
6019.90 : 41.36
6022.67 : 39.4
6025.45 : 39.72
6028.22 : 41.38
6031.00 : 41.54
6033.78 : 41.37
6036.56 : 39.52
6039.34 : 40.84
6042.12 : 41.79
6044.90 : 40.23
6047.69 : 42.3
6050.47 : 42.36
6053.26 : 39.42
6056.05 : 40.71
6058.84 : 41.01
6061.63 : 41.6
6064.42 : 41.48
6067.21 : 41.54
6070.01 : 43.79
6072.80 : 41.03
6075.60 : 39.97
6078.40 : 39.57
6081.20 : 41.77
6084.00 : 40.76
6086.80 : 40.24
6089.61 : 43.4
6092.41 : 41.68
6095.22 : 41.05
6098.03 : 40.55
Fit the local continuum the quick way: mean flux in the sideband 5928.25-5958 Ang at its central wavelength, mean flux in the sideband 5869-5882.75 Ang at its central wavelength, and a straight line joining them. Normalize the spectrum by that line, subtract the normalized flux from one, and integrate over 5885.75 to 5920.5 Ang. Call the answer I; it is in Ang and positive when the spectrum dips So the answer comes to 1.8 Ang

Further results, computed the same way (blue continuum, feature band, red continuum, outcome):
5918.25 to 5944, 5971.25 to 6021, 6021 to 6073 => 0.74 Ang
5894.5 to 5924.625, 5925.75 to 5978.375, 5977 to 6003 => -1.28 Ang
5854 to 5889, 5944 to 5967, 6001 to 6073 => -0.24 Ang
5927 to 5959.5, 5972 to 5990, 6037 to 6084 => 0.32 Ang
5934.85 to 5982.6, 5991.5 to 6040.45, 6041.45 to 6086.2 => 0.78 Ang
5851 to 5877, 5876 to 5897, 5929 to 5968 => 1.17 Ang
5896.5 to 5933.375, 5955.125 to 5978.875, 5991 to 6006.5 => -0.33 Ang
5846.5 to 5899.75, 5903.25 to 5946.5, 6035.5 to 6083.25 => -0.61 Ang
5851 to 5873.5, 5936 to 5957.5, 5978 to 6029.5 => -0.25 Ang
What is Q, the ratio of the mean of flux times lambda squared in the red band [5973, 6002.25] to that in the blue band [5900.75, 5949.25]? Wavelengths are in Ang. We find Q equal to 1.0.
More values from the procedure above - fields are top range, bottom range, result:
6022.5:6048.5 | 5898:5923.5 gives 1.03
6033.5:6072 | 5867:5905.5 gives 1.07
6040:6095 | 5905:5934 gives 1.04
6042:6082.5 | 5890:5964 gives 1.04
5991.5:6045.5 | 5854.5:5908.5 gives 1.04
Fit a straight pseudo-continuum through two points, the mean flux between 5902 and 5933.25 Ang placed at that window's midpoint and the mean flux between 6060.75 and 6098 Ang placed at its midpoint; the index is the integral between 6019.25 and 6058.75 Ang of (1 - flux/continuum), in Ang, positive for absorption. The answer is 0.5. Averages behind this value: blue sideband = 41.6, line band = 40.8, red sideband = 41.3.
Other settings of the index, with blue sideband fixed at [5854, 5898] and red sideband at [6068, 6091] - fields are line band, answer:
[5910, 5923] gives 0.0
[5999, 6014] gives 0.2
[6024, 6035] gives 0.1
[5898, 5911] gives -0.1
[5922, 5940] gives -0.6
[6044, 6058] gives 0.1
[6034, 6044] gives 0.1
